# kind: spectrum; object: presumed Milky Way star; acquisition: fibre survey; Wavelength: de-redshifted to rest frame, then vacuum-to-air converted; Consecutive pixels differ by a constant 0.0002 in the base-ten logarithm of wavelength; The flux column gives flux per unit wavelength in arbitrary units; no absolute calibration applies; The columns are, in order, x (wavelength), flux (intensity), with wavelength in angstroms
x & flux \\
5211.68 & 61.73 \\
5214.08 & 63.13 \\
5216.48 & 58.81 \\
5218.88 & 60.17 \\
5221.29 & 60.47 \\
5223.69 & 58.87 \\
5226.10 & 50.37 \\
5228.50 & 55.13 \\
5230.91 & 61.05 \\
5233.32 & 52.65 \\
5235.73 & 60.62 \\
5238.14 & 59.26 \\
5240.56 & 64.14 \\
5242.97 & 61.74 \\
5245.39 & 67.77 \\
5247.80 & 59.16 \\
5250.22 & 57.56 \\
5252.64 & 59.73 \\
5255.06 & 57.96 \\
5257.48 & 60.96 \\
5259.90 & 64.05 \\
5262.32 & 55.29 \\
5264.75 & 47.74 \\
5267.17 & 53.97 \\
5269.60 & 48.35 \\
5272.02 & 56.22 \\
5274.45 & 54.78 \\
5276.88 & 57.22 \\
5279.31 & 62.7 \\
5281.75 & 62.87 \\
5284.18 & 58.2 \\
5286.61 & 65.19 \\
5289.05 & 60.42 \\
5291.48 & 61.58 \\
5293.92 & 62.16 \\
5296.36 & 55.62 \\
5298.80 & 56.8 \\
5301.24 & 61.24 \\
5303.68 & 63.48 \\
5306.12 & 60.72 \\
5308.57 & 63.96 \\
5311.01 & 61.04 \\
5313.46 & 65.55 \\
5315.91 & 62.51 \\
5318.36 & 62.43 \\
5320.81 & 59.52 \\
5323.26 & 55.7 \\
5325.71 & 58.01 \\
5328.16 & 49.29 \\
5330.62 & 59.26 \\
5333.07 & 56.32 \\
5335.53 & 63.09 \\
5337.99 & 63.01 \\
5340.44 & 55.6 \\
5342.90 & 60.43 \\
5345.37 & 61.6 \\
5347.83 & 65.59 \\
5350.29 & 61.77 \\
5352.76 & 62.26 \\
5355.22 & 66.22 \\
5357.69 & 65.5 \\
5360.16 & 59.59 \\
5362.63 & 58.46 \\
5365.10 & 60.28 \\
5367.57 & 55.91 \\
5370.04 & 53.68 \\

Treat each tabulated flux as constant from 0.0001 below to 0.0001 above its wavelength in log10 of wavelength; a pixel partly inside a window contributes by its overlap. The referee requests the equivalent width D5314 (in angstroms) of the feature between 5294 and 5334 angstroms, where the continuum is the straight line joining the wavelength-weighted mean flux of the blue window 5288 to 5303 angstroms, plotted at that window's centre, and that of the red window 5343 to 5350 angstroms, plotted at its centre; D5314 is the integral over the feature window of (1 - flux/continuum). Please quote 0.9 angstroms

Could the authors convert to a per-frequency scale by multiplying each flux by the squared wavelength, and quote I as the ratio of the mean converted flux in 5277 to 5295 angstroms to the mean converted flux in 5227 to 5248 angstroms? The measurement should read 1.04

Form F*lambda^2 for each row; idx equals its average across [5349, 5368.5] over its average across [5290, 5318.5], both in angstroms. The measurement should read 1.02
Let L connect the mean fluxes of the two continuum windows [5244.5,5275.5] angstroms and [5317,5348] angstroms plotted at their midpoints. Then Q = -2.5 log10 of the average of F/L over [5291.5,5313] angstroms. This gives -0.05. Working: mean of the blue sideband 57.1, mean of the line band 60.8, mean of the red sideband 59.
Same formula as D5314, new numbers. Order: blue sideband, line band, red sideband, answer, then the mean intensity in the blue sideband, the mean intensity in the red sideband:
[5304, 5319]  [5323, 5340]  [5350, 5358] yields 1.5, 62.7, 64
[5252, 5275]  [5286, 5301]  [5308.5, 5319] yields 0.0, 55.9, 63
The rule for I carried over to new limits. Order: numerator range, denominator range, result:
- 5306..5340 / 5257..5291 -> 1.06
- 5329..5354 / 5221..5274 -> 1.09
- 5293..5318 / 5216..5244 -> 1.08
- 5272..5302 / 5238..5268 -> 1.02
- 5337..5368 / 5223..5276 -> 1.11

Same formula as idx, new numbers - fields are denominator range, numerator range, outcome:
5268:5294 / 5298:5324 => 1.05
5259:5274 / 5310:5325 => 1.15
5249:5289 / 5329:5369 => 1.08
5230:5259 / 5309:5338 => 1.02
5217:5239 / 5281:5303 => 1.08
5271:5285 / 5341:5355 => 1.09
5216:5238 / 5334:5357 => 1.13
